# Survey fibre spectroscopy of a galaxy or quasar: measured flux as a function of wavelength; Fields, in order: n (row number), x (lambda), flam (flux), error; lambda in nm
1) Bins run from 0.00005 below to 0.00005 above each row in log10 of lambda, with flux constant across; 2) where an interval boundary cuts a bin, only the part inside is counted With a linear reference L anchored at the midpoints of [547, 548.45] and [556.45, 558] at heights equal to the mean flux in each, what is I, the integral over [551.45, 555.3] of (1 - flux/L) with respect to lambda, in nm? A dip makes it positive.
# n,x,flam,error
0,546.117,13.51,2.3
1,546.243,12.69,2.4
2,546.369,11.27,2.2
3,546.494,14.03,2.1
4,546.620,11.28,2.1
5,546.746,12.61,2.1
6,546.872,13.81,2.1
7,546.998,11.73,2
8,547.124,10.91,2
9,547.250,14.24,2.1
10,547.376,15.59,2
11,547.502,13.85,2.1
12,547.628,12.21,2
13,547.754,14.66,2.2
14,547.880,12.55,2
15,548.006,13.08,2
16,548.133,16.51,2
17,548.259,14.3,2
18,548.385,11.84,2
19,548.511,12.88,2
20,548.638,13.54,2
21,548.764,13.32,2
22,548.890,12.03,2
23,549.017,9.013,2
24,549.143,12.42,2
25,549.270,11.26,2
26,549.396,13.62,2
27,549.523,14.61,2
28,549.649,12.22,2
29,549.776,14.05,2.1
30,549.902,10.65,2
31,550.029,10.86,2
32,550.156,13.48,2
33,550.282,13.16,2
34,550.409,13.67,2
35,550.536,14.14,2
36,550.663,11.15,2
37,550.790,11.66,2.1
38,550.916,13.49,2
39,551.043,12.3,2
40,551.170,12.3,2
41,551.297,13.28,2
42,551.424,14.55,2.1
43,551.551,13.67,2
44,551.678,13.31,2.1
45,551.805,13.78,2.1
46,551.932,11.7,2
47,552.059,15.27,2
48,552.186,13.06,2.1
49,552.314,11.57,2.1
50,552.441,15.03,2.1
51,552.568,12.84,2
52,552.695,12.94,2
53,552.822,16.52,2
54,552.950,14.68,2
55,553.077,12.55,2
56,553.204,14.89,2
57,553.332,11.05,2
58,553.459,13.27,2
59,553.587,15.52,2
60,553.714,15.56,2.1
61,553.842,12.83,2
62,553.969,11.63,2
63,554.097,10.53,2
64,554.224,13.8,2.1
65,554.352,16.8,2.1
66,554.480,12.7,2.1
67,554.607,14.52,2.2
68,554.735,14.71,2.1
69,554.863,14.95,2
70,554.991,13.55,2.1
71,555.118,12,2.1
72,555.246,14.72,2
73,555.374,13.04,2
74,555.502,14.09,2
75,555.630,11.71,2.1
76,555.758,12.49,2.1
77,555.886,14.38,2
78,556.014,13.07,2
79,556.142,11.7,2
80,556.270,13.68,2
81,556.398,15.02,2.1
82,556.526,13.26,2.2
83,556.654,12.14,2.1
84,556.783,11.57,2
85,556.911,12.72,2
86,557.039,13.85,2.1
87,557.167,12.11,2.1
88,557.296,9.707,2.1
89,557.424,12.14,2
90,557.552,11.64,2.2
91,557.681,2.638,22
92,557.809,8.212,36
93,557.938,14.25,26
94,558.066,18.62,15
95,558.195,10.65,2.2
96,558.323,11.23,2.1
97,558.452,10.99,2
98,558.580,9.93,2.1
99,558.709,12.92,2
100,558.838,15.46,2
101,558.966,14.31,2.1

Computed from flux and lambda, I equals -0.48 nm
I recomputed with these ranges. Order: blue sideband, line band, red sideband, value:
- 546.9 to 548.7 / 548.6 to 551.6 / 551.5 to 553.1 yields 0.191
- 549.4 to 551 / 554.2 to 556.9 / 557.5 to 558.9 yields -0.356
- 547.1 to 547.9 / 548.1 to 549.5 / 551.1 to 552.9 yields 0.085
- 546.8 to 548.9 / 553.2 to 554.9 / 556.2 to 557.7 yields -0.176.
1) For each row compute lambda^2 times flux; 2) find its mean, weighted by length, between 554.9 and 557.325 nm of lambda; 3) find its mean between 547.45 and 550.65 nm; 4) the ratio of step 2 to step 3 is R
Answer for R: 1.03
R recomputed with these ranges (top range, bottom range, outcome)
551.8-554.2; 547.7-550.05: 1.06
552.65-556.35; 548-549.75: 1.07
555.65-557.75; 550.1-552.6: 0.93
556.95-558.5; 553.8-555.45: 0.85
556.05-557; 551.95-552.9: 0.95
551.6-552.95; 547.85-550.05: 1.08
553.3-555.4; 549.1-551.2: 1.10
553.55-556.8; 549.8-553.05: 1.04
